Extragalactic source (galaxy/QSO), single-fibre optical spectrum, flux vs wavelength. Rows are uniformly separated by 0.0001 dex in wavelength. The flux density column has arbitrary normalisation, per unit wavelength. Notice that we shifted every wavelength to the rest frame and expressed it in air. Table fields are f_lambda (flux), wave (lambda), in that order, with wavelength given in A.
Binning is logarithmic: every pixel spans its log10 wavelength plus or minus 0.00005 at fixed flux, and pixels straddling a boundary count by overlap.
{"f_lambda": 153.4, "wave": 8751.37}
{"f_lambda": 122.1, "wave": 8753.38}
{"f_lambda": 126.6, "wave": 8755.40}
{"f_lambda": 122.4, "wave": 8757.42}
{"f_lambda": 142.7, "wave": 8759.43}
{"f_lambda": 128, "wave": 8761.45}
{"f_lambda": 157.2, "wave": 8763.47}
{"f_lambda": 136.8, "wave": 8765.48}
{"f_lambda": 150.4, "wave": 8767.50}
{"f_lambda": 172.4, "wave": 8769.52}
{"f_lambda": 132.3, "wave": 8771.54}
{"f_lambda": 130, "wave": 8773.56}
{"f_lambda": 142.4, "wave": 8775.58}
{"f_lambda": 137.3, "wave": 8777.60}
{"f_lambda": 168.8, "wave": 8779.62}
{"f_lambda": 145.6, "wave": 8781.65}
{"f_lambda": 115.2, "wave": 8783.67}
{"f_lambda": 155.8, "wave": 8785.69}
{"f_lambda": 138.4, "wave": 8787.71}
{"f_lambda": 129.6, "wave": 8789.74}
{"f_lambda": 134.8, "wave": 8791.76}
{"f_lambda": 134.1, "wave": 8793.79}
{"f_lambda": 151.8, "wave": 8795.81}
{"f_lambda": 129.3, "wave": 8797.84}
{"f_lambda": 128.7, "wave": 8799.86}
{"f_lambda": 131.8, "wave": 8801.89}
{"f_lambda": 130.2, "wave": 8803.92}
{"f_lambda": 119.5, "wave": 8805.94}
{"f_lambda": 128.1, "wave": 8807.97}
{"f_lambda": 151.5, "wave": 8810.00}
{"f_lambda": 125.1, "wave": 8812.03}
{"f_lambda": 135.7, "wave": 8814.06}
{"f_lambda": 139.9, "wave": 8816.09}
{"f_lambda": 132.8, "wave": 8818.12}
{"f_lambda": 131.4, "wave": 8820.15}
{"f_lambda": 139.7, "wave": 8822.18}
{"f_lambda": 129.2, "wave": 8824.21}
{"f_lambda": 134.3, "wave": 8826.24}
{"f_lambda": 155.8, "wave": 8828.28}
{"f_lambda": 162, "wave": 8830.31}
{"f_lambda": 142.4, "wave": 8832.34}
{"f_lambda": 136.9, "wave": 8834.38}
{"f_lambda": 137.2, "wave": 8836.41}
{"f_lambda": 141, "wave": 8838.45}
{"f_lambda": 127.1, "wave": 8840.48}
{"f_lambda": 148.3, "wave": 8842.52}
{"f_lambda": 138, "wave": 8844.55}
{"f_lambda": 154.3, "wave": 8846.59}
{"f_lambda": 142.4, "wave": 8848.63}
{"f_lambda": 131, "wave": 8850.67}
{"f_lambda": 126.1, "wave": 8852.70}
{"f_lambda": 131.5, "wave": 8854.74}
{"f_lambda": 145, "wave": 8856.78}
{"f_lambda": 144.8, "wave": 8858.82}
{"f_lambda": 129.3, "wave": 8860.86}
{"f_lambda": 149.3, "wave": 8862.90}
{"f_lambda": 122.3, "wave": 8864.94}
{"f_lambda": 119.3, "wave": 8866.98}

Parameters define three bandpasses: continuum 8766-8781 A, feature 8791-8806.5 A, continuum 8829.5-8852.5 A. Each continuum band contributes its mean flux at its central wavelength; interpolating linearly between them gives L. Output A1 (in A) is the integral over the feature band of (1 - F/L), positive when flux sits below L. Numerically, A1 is 1.3 A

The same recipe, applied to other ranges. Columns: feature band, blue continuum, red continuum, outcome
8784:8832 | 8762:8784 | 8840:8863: 1.8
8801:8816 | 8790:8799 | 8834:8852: 0.6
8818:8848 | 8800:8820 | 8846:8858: -1.2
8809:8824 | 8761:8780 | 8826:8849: 0.8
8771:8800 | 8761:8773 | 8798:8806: -0.3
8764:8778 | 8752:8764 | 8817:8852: -1.0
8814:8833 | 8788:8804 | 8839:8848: -0.3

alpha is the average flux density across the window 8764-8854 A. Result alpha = 139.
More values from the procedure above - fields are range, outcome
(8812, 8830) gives 138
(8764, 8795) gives 142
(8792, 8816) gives 134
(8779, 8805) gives 137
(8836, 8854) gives 138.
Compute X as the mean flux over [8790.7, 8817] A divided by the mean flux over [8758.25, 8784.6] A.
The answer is 0.94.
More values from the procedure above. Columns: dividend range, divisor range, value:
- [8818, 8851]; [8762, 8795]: 0.99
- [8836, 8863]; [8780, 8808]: 1.03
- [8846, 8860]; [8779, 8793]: 0.99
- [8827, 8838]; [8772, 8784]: 1.04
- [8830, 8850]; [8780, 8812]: 1.05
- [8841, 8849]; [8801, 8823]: 1.09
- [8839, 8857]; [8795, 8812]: 1.04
